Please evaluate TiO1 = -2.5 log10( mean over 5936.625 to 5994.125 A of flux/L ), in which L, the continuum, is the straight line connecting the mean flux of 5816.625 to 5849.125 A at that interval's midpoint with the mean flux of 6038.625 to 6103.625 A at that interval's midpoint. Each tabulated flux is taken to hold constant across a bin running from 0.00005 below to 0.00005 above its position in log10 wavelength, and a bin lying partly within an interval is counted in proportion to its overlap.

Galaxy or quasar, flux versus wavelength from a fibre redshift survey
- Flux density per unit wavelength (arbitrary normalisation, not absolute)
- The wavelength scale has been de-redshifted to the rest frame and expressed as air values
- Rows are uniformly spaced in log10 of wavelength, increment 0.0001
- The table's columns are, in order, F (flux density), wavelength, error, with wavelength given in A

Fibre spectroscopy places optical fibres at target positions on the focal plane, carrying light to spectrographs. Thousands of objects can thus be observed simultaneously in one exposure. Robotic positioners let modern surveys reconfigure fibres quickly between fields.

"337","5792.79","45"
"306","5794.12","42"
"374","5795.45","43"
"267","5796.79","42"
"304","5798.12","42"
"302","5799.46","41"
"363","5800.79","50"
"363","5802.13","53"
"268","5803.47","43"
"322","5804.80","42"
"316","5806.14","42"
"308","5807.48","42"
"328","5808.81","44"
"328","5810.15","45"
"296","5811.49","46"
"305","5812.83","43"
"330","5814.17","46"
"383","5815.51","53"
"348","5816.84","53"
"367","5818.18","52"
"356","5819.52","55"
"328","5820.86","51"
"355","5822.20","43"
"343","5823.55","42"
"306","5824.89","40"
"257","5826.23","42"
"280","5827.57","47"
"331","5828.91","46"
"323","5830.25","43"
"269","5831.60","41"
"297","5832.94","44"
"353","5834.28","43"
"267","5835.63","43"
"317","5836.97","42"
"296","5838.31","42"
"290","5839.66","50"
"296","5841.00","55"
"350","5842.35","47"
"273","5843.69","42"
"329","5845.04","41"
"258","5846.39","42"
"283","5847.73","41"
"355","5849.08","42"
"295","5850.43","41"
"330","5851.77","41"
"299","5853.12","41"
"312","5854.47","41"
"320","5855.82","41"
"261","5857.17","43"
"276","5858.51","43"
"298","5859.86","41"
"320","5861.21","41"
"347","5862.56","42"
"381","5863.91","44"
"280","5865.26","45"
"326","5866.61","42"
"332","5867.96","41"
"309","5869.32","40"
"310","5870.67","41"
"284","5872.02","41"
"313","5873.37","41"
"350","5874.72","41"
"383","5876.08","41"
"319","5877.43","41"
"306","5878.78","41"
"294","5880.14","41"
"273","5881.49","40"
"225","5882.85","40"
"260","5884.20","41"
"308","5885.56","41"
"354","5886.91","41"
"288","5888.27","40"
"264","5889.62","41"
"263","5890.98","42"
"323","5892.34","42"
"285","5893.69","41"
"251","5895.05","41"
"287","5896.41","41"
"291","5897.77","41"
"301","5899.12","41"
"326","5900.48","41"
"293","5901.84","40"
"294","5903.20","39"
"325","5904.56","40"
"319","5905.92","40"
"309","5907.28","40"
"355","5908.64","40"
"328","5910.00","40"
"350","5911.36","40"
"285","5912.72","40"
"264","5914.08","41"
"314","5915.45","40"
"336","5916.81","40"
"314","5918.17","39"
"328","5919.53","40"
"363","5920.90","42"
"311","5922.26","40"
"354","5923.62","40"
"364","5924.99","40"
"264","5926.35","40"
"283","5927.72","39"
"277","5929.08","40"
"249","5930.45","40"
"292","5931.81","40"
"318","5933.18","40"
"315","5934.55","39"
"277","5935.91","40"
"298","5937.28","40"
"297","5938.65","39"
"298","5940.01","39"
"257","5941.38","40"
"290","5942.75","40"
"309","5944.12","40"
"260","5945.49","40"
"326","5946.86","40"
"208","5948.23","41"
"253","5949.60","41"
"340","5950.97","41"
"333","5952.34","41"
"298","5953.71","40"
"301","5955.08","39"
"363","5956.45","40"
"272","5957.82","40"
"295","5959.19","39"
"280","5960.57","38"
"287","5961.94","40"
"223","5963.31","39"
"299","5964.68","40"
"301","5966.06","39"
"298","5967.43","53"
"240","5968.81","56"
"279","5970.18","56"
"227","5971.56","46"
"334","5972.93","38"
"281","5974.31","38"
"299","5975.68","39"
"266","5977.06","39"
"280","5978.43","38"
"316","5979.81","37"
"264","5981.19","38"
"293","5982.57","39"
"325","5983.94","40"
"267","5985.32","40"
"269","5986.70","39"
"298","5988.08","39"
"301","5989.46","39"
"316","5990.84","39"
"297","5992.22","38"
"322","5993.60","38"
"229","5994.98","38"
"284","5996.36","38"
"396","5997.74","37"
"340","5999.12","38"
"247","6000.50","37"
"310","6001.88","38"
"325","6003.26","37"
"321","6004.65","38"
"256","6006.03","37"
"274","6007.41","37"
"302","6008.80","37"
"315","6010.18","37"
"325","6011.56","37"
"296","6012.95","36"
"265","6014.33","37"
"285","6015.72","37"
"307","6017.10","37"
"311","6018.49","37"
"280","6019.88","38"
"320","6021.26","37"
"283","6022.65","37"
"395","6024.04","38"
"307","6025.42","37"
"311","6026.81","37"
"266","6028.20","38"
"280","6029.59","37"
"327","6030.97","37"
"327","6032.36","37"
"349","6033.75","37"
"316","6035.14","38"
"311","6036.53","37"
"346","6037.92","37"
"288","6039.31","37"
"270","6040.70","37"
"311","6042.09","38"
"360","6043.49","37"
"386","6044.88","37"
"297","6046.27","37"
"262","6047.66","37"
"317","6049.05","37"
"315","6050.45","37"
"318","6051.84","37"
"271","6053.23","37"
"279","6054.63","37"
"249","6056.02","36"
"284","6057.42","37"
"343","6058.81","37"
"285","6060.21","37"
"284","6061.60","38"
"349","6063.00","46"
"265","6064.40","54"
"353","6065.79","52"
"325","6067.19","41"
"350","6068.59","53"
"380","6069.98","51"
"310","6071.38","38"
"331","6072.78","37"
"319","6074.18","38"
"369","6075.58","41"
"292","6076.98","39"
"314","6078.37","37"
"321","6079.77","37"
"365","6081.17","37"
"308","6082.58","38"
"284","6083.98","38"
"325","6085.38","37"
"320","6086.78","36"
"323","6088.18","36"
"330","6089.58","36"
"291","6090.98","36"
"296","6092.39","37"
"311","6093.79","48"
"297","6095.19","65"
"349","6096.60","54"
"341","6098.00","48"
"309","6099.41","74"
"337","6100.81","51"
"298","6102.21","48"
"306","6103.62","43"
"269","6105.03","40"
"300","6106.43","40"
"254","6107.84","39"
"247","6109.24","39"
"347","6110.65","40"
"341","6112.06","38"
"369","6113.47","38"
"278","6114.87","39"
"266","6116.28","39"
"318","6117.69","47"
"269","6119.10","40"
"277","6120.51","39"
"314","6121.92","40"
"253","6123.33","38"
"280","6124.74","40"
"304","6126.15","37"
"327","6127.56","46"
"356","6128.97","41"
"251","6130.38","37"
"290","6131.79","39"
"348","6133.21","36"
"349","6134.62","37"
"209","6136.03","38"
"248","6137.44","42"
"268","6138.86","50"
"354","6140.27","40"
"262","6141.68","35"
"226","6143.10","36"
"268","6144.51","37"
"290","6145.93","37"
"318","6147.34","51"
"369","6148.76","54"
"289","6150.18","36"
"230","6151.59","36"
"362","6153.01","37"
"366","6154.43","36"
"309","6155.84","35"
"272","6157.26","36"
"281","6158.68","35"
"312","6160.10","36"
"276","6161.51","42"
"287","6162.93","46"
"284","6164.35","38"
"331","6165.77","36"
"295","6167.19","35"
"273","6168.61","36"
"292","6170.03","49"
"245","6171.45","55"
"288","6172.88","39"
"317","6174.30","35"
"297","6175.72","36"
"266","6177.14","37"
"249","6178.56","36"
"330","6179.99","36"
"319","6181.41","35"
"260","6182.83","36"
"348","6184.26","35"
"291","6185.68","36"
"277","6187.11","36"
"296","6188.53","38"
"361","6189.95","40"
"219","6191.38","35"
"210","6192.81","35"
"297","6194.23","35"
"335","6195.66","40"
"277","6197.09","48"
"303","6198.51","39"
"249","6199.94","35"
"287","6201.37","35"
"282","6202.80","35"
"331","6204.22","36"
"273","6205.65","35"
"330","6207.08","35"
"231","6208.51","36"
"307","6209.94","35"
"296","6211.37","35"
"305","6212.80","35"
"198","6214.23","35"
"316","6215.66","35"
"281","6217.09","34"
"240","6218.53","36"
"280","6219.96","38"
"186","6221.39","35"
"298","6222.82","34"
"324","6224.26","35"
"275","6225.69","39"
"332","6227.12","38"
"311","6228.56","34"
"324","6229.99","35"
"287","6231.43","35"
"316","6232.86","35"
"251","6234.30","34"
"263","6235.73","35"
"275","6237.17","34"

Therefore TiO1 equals 0.09 mag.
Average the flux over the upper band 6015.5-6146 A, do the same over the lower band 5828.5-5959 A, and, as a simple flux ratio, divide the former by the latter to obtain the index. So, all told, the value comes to 1.01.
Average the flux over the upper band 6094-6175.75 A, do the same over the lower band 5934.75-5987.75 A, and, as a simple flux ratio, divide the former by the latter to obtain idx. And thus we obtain 1.0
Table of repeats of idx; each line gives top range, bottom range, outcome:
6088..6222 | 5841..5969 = 0.97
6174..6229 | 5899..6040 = 0.95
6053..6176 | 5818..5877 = 0.97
